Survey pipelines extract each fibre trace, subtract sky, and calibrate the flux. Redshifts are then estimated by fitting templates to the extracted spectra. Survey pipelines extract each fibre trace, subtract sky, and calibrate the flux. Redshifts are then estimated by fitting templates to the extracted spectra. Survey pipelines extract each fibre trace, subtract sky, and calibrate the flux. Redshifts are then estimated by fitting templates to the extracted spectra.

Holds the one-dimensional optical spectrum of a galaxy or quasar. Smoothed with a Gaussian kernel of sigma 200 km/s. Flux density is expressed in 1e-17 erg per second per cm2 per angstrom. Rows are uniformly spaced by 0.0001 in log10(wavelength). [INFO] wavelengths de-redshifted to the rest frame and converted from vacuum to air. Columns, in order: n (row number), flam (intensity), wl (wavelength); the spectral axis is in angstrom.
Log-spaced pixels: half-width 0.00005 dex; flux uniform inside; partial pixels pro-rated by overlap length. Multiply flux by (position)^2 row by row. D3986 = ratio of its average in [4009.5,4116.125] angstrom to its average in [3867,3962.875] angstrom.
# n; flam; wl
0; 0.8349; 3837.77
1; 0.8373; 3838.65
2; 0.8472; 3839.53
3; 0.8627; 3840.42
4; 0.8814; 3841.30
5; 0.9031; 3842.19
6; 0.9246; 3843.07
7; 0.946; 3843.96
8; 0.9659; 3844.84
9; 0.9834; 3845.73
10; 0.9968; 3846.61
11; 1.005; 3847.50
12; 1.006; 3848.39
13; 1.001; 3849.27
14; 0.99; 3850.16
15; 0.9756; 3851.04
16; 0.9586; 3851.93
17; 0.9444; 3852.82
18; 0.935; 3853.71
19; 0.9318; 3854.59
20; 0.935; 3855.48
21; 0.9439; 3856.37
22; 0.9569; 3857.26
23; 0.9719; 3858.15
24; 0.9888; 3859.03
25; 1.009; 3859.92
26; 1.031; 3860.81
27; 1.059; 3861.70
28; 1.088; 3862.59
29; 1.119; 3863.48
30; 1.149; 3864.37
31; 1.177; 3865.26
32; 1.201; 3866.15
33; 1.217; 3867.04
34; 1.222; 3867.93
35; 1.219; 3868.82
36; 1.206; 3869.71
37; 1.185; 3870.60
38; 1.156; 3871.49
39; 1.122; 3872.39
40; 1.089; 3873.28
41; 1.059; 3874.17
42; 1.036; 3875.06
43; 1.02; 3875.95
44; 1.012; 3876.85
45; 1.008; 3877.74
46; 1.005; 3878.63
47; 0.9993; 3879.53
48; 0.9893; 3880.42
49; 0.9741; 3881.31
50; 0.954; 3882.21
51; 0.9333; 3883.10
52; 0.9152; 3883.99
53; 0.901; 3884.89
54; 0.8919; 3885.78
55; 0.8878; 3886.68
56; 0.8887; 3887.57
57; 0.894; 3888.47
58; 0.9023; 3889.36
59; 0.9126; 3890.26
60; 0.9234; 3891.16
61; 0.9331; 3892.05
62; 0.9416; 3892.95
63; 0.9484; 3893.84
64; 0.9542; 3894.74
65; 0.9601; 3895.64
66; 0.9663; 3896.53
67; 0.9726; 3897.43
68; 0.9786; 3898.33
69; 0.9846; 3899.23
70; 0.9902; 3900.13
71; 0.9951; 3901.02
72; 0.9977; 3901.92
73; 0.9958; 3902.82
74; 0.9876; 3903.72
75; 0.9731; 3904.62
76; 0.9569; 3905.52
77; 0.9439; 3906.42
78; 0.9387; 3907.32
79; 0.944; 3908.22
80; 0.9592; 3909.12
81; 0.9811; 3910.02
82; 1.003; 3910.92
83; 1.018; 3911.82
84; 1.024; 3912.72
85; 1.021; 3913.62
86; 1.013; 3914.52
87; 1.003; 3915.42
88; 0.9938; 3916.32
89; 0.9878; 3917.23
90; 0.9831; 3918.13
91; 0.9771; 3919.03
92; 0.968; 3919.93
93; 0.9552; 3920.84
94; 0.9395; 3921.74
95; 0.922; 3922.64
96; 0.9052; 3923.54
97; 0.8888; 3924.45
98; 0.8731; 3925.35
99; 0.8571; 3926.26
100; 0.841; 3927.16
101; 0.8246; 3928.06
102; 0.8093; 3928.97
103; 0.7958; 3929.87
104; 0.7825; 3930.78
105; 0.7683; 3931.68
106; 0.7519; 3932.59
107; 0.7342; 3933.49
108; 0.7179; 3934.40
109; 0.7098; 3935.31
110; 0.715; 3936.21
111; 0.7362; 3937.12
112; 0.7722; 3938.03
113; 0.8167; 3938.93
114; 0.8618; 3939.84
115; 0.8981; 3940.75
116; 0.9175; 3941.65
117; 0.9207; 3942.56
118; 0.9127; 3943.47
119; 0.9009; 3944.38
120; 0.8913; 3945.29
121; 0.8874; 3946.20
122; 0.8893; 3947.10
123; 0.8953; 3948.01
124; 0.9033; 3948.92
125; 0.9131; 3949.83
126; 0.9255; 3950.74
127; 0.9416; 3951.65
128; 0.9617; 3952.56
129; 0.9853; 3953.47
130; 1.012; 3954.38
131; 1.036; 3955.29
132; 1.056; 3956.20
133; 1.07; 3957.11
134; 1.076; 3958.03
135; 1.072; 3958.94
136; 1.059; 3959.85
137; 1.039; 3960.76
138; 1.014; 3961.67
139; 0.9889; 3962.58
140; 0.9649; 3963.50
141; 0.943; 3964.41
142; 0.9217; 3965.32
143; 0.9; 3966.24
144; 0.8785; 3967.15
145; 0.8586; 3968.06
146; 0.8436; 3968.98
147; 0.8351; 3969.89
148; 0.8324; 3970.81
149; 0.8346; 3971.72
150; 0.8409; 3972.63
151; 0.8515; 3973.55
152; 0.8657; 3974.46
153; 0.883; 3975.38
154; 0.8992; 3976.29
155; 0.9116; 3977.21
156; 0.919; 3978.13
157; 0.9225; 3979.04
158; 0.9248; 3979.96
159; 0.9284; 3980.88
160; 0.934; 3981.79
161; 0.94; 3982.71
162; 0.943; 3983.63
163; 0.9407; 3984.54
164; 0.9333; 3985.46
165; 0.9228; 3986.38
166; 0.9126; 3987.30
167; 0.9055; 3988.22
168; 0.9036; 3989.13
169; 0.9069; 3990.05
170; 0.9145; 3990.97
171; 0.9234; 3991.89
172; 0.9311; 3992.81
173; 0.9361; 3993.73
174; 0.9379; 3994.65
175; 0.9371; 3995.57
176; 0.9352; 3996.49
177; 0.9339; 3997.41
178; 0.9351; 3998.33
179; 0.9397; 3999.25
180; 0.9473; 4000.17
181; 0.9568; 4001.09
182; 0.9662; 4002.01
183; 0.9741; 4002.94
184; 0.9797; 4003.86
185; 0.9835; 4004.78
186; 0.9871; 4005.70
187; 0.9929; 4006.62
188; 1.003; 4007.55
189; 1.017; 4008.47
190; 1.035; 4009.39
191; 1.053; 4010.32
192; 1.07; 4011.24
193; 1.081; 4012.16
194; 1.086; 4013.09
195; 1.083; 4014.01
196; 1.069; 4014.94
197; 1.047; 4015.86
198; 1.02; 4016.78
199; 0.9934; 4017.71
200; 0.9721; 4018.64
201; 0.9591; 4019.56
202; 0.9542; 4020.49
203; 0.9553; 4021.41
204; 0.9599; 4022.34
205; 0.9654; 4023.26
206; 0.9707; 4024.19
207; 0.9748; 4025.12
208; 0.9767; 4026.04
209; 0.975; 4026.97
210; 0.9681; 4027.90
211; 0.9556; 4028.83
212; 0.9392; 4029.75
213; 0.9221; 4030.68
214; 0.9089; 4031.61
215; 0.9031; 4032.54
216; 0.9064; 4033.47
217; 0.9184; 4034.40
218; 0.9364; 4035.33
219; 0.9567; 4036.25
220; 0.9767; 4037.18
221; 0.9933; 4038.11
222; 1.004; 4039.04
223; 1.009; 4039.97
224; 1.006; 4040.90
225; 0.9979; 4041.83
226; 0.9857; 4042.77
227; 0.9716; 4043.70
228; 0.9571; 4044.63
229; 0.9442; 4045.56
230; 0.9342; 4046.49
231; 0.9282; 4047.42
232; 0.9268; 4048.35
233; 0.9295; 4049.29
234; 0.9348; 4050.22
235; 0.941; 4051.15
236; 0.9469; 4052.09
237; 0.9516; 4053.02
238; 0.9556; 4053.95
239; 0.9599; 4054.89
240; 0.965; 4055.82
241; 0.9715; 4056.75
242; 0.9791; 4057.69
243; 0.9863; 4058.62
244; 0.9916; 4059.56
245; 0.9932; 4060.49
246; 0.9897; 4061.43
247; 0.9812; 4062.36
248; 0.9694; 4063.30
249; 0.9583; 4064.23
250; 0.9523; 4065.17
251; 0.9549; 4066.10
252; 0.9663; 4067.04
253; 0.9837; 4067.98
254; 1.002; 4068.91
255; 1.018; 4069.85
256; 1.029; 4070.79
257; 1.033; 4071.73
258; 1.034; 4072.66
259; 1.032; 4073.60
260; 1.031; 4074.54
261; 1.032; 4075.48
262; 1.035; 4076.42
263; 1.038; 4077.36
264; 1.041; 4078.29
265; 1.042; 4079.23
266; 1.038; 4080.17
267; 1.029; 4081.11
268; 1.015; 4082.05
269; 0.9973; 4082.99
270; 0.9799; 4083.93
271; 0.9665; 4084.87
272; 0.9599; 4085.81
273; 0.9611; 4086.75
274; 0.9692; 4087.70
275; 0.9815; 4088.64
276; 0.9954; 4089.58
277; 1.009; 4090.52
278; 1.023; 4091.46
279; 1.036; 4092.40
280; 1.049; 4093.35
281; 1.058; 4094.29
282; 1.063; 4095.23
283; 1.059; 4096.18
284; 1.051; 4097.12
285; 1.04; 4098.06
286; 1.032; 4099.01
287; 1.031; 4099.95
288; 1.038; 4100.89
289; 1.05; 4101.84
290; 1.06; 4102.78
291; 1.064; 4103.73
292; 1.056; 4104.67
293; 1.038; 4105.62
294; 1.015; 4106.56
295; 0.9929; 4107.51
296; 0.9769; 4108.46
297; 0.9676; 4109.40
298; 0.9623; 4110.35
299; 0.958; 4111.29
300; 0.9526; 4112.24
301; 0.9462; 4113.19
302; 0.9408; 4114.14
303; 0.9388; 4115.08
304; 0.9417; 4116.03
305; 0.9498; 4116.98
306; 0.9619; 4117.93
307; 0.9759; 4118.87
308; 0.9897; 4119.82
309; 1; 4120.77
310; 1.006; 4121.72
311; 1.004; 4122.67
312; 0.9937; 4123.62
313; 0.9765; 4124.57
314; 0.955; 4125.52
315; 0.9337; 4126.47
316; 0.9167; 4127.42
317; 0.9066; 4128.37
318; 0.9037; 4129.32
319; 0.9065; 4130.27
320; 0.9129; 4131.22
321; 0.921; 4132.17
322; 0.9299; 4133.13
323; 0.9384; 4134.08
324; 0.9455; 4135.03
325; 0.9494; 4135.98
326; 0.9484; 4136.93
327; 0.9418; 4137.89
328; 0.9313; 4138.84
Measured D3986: 1.12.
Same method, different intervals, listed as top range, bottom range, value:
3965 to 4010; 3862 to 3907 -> 0.96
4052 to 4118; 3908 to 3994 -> 1.17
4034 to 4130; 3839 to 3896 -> 1.10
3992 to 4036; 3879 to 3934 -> 1.10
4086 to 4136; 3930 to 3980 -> 1.19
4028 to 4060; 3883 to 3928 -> 1.08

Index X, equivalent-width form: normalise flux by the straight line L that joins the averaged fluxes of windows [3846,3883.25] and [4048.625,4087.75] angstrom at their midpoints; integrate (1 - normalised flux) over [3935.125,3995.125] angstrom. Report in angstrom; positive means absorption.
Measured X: 5.9 angstrom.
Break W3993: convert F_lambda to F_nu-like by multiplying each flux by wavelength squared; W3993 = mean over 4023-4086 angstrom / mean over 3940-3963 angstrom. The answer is 1.07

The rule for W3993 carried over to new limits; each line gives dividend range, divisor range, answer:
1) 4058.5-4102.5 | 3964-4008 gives 1.15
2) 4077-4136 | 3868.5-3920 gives 1.11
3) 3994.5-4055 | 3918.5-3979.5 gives 1.13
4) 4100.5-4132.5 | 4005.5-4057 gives 1.04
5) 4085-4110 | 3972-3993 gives 1.19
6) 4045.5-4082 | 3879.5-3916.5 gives 1.12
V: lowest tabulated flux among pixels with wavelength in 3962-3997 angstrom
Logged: 0.8324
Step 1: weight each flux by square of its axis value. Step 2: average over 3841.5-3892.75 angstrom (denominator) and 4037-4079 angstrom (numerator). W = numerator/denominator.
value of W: 1.07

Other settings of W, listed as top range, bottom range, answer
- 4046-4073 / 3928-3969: 1.14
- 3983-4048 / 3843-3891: 1.03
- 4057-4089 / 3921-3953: 1.25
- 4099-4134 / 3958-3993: 1.13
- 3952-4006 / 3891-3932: 1.03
